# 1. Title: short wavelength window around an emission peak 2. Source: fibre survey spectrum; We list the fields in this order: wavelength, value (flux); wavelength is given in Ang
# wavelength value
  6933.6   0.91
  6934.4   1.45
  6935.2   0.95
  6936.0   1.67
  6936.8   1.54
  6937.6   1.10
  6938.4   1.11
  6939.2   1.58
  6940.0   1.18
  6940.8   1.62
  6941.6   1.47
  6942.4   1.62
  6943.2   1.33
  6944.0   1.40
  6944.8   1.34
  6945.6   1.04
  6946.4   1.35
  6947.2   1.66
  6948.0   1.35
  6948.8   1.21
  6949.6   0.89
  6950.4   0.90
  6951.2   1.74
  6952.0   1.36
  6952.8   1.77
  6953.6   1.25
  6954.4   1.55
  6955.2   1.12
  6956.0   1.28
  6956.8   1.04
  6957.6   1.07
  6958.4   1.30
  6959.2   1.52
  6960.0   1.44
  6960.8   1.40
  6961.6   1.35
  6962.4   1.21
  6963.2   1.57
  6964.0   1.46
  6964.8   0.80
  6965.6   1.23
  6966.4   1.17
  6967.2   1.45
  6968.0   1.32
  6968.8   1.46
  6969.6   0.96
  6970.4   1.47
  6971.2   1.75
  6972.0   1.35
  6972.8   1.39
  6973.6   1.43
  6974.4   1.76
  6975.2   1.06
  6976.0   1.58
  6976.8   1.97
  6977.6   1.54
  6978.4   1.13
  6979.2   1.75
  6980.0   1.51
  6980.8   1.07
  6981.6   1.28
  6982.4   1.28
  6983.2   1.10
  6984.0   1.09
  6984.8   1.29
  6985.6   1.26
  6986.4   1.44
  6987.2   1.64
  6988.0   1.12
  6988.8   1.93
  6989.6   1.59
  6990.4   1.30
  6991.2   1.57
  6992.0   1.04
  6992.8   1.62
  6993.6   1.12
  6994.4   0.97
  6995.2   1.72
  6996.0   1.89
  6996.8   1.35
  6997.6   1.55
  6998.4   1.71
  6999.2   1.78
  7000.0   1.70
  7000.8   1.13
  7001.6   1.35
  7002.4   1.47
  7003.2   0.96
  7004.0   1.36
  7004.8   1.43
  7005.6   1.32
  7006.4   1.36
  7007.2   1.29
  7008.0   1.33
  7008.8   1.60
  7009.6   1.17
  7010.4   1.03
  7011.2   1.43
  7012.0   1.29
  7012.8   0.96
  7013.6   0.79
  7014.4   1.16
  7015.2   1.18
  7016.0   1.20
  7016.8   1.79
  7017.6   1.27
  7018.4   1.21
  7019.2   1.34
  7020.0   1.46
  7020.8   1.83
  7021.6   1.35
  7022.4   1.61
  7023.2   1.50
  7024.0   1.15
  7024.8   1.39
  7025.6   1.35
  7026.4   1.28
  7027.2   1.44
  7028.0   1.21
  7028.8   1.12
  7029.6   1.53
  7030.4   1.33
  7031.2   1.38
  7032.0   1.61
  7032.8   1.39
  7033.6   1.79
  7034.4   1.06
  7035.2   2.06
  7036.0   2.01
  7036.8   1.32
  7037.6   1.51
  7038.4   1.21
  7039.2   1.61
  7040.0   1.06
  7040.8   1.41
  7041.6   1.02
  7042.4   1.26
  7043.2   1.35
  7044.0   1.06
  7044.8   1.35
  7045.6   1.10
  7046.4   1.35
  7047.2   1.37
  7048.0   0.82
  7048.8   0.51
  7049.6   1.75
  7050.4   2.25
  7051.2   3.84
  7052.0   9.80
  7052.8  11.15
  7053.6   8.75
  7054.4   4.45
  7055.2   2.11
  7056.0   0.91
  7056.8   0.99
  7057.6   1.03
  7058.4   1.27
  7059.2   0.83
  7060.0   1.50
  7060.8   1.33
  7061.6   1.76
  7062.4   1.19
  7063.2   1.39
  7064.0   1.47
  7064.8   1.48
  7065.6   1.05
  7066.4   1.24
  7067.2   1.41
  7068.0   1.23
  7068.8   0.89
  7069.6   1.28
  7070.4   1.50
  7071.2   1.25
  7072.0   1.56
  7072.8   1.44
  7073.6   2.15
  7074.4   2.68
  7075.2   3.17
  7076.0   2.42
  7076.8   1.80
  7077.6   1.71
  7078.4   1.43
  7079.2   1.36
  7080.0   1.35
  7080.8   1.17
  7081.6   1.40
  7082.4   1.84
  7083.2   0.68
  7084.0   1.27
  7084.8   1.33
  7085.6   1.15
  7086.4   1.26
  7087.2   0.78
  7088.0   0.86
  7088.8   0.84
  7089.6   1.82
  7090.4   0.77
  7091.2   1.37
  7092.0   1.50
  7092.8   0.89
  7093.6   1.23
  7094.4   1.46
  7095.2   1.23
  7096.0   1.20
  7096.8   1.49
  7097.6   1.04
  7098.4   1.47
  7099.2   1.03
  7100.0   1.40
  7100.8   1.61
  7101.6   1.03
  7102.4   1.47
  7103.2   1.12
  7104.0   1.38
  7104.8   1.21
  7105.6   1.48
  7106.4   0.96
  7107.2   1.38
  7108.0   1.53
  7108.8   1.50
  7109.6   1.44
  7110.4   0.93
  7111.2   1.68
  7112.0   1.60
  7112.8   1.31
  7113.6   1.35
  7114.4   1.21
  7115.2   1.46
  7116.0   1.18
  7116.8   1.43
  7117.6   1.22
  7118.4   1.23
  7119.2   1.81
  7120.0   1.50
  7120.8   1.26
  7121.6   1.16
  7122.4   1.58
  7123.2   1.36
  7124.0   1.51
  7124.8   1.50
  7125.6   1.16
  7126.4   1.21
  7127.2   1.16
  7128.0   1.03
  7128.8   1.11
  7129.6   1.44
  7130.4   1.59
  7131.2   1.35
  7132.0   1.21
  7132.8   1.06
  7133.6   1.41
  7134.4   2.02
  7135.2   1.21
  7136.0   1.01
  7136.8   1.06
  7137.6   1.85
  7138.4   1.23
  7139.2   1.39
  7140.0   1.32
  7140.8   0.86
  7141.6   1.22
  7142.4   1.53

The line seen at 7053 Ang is Halpha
